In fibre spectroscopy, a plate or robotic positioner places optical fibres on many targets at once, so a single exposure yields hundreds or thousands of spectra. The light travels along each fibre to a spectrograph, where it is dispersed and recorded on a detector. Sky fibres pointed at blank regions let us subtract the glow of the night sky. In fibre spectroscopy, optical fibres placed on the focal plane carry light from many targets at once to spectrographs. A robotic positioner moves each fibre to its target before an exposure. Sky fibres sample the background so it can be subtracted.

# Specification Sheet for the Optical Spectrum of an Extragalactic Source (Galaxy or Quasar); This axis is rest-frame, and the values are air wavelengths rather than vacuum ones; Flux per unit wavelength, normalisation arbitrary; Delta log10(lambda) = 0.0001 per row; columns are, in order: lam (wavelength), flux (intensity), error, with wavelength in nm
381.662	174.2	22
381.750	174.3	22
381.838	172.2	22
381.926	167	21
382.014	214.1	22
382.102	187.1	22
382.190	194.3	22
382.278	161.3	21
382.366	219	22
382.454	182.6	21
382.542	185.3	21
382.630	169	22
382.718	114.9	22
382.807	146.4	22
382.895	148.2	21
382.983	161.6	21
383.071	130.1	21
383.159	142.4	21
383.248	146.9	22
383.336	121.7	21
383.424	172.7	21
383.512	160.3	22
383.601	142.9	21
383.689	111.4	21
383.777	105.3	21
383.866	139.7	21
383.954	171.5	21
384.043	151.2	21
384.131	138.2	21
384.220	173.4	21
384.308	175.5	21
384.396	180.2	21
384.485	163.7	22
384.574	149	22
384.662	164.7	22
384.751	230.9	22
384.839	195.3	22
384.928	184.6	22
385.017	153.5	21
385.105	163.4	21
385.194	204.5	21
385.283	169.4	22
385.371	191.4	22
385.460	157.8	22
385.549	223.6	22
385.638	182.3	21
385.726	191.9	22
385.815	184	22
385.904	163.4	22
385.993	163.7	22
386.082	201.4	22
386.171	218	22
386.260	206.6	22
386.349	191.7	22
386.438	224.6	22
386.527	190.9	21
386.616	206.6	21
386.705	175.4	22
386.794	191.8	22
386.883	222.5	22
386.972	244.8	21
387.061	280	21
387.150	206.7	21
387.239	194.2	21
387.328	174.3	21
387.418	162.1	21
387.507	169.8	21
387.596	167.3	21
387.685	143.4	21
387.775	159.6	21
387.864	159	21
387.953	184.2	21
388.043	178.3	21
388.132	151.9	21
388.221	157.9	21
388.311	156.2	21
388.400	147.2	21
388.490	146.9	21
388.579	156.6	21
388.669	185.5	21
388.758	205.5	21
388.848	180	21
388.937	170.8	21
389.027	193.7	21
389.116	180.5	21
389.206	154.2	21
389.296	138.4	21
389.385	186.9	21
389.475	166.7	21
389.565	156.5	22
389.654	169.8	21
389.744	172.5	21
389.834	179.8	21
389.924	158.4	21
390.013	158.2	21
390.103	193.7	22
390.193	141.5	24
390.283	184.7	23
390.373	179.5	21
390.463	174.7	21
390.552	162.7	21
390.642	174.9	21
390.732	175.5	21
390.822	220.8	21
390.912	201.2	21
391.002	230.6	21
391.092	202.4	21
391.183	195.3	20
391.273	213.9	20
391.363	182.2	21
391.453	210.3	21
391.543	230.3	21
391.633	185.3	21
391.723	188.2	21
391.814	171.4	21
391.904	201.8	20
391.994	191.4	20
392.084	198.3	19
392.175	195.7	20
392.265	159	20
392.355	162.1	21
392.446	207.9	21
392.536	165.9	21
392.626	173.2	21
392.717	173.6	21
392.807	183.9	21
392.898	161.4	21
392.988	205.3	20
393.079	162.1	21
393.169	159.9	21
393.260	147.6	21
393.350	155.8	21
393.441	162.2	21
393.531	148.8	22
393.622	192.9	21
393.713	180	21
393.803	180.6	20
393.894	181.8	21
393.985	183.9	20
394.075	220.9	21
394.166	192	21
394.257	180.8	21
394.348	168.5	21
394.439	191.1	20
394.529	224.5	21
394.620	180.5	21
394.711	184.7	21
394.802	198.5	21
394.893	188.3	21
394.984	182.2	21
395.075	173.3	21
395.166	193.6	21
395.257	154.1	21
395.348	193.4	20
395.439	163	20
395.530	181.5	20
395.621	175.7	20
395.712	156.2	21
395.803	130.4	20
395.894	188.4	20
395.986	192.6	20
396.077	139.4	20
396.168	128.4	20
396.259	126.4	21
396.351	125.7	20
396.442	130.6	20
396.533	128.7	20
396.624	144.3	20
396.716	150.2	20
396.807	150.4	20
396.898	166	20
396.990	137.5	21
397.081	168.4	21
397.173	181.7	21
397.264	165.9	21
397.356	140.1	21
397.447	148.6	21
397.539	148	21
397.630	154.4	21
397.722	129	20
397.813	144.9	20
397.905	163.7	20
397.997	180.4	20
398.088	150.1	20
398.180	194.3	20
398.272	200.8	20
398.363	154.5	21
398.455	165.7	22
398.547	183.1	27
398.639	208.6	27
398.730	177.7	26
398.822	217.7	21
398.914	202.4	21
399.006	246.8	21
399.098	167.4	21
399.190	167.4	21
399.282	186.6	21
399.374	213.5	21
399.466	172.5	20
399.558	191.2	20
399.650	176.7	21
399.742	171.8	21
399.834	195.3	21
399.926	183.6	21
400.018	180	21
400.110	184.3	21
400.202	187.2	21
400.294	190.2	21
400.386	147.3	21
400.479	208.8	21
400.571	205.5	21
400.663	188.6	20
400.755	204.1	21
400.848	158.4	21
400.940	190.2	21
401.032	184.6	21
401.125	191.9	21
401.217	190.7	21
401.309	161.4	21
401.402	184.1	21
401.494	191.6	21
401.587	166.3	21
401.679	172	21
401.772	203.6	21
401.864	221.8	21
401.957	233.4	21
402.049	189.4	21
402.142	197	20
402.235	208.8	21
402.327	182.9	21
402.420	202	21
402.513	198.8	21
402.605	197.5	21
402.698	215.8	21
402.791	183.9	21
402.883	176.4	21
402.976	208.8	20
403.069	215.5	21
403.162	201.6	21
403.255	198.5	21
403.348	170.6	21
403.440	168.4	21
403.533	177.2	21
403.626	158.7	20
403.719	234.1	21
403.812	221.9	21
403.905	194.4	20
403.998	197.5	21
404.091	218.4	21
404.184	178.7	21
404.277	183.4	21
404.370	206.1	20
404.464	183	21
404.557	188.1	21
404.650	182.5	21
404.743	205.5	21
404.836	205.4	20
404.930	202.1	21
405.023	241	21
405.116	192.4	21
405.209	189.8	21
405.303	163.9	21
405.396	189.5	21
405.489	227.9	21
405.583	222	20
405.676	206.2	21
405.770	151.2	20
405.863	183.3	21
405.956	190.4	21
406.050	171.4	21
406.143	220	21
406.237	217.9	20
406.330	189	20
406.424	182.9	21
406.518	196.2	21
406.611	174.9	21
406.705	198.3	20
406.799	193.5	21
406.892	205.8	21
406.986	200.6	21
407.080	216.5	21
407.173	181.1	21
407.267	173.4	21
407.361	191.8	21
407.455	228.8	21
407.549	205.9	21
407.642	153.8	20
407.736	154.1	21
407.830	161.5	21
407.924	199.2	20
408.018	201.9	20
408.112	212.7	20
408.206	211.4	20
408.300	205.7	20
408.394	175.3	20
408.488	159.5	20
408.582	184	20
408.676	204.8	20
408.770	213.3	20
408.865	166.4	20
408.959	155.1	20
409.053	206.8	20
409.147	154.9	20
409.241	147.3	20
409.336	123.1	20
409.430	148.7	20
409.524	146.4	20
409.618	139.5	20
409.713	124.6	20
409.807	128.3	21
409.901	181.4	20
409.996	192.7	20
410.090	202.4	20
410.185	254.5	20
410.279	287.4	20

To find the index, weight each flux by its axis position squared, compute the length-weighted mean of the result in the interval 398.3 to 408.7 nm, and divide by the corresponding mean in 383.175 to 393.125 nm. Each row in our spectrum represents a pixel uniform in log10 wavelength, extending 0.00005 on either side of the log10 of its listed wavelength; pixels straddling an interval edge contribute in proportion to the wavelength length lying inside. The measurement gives 1.2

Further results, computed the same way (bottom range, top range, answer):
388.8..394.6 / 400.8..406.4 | 1.14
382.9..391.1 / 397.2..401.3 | 1.09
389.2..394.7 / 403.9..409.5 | 1.12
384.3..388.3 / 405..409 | 1.15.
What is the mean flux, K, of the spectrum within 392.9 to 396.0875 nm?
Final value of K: 178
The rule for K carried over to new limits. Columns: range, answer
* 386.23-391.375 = 182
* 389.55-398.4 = 174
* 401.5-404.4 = 196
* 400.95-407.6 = 195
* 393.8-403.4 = 179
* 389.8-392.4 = 187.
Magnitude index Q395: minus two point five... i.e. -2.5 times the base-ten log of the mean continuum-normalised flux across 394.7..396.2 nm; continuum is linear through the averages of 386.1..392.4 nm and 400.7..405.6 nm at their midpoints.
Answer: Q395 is 0.100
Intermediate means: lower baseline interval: 184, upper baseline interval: 195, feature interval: 172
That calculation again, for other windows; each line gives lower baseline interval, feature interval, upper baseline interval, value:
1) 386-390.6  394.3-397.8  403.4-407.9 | 0.14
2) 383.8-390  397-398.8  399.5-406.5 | 0.13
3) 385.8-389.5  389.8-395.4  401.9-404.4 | 0.02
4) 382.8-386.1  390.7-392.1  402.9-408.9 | -0.15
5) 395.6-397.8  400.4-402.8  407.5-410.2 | -0.20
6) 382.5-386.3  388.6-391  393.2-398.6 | -0.06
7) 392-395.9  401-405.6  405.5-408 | -0.04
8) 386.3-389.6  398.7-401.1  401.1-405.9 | 0.02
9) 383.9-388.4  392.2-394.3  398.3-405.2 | 0.07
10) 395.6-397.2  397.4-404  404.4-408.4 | -0.11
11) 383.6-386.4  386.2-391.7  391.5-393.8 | -0.04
